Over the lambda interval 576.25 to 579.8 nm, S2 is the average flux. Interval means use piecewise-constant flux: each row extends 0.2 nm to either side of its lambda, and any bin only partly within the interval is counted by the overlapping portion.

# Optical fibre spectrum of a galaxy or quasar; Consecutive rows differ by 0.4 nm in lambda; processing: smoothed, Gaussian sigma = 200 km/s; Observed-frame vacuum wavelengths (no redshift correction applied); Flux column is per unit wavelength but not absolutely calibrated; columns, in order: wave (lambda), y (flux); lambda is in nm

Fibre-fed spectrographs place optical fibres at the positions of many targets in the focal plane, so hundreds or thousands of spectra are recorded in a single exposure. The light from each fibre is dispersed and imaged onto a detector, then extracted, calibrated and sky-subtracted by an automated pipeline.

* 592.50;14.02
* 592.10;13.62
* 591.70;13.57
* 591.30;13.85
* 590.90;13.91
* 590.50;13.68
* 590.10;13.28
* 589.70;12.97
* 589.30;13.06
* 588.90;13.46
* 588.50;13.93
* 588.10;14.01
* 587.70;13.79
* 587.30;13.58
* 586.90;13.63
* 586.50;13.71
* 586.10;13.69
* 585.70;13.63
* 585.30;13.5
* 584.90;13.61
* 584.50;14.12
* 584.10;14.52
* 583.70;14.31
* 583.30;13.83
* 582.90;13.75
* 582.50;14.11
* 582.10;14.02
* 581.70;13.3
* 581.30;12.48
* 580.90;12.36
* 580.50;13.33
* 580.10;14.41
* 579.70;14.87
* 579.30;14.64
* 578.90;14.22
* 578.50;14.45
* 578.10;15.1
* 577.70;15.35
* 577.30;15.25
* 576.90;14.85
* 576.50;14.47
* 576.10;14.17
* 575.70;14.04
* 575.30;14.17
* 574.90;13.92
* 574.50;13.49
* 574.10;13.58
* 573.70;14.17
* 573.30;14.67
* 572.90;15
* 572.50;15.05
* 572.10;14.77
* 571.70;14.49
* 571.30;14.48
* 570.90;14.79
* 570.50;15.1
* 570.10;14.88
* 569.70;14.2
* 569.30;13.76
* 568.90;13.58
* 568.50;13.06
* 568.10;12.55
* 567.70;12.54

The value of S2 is 14.8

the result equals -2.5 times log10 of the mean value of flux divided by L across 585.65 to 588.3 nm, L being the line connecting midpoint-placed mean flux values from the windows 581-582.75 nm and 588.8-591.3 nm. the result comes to -0.024 mag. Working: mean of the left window 13.4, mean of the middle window 13.7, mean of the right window 13.4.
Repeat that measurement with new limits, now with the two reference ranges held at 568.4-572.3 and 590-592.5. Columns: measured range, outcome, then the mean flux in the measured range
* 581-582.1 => 0.076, 13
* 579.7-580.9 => 0.020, 13.8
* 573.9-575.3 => 0.037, 13.7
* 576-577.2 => -0.033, 14.6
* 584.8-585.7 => 0.025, 13.6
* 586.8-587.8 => 0.013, 13.7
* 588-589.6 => 0.018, 13.6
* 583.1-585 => -0.014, 14.1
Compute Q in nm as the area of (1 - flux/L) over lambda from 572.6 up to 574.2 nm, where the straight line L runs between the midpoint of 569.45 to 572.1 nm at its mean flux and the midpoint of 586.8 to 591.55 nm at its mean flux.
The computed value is 0.006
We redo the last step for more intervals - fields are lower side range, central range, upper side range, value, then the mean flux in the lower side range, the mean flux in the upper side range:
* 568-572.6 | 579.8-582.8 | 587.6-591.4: 0.08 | 14.2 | 13.6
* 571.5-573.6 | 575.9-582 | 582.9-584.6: 0.09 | 14.8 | 14.1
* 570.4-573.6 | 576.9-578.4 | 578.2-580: -0.05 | 14.8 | 14.6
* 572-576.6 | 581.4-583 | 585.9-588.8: 0.03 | 14.3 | 13.8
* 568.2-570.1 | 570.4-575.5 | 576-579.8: -0.09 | 13.7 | 14.7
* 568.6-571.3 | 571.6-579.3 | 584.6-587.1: -0.21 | 14.3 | 13.6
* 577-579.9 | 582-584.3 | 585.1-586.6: 0.00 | 14.8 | 13.6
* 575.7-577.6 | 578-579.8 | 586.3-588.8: -0.02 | 14.7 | 13.8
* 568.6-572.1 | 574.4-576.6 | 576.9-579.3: 0.10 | 14.4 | 14.9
